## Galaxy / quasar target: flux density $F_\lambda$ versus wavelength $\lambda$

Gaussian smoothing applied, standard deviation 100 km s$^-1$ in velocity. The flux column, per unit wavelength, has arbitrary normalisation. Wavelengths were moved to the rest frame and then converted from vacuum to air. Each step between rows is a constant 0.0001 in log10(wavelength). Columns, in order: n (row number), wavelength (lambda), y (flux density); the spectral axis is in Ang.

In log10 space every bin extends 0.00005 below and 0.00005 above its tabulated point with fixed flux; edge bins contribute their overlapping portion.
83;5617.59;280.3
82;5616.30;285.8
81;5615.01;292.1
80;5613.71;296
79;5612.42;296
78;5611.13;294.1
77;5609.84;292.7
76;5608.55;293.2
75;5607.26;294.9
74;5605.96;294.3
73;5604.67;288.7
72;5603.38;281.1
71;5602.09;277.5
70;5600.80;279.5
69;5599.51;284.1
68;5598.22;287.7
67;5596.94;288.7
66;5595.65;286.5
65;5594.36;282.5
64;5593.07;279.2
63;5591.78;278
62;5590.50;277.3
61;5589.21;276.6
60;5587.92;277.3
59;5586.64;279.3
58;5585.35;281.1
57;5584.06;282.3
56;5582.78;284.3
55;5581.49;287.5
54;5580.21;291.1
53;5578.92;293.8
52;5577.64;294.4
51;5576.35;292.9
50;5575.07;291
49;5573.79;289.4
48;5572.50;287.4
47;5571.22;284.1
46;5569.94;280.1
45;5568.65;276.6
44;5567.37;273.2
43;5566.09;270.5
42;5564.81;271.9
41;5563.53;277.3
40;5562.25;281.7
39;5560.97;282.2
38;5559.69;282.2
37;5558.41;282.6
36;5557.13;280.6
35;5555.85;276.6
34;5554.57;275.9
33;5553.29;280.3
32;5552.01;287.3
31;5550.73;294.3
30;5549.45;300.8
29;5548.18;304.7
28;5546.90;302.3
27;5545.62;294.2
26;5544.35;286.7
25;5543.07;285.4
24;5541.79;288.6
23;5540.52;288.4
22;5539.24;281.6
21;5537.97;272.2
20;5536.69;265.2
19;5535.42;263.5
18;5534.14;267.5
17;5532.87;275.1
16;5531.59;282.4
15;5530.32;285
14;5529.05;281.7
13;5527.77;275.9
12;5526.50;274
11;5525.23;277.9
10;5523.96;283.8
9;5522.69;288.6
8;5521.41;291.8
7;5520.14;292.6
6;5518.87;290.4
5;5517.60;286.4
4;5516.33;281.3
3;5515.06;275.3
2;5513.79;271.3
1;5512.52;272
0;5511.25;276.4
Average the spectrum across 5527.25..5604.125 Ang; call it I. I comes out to 283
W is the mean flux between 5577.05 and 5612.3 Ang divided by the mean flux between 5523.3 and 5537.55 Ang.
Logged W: 1.04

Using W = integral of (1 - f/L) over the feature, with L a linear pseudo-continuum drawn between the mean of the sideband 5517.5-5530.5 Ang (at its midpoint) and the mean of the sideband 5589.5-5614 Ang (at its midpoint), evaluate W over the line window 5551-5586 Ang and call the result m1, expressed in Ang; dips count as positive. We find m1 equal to 0.3 Ang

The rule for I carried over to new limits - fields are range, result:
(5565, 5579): 284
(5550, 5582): 283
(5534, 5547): 281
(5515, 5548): 283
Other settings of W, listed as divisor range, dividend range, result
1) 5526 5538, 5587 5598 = 1.03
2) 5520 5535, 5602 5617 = 1.04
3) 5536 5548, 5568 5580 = 1.01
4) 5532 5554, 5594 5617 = 1.02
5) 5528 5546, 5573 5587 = 1.03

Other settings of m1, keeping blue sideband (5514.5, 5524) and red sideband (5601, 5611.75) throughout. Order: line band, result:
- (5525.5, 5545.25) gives 0.6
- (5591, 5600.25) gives 0.2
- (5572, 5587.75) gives 0.0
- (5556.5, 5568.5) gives 0.4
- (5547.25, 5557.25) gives 0.0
